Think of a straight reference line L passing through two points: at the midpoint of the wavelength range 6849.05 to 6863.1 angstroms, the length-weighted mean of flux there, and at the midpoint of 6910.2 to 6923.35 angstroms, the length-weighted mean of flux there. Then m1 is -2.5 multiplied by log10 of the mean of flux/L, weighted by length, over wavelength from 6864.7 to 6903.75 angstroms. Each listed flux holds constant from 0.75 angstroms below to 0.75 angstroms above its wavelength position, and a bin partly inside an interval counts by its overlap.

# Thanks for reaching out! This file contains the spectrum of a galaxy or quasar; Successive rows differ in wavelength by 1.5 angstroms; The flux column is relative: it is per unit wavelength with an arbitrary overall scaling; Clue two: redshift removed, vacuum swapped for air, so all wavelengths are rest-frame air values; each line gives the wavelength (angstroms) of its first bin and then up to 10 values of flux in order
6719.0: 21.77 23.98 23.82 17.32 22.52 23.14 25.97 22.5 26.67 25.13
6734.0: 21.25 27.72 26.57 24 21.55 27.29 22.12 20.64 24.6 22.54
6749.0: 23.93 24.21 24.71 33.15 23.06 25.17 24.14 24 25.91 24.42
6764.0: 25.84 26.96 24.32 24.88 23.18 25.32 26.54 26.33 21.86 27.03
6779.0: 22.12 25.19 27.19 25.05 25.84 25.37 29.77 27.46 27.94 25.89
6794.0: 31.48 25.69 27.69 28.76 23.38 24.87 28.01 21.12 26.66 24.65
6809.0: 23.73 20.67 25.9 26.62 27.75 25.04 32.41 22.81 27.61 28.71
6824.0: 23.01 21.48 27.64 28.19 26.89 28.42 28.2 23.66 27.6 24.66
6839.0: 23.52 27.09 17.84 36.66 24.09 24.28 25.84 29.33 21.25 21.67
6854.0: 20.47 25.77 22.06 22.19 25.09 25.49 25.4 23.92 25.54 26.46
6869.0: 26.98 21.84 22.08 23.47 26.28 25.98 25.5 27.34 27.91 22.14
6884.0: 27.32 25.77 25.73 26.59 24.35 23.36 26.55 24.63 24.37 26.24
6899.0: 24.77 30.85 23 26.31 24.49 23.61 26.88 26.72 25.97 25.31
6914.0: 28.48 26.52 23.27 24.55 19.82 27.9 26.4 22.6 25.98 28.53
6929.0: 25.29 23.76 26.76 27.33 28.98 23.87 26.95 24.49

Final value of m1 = -0.042 mag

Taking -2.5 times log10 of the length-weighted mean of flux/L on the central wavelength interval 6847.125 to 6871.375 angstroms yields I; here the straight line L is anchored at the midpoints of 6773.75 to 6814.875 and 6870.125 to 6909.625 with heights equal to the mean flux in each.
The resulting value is 0.051 mag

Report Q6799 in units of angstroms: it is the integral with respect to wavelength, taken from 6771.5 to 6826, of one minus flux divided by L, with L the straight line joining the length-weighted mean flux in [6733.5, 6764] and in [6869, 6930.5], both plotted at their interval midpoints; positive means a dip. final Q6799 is -2.3 angstroms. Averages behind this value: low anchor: 24.6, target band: 25.9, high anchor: 25.4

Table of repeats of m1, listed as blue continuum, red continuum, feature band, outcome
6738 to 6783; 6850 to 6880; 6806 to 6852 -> -0.061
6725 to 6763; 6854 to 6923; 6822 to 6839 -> -0.049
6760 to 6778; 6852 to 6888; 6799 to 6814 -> 0.018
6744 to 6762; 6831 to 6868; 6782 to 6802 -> -0.086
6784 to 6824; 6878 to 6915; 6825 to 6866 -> 0.038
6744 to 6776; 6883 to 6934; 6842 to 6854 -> 0.000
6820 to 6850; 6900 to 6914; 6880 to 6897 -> 0.027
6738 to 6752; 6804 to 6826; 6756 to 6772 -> -0.041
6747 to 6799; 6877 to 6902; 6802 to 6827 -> 0.014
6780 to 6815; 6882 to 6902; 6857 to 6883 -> 0.034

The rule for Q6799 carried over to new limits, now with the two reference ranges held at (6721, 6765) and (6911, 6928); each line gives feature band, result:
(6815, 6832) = -1.2 angstroms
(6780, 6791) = -1.0 angstroms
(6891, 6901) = -0.2 angstroms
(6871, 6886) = -0.1 angstroms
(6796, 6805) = -0.4 angstroms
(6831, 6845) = -0.8 angstroms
